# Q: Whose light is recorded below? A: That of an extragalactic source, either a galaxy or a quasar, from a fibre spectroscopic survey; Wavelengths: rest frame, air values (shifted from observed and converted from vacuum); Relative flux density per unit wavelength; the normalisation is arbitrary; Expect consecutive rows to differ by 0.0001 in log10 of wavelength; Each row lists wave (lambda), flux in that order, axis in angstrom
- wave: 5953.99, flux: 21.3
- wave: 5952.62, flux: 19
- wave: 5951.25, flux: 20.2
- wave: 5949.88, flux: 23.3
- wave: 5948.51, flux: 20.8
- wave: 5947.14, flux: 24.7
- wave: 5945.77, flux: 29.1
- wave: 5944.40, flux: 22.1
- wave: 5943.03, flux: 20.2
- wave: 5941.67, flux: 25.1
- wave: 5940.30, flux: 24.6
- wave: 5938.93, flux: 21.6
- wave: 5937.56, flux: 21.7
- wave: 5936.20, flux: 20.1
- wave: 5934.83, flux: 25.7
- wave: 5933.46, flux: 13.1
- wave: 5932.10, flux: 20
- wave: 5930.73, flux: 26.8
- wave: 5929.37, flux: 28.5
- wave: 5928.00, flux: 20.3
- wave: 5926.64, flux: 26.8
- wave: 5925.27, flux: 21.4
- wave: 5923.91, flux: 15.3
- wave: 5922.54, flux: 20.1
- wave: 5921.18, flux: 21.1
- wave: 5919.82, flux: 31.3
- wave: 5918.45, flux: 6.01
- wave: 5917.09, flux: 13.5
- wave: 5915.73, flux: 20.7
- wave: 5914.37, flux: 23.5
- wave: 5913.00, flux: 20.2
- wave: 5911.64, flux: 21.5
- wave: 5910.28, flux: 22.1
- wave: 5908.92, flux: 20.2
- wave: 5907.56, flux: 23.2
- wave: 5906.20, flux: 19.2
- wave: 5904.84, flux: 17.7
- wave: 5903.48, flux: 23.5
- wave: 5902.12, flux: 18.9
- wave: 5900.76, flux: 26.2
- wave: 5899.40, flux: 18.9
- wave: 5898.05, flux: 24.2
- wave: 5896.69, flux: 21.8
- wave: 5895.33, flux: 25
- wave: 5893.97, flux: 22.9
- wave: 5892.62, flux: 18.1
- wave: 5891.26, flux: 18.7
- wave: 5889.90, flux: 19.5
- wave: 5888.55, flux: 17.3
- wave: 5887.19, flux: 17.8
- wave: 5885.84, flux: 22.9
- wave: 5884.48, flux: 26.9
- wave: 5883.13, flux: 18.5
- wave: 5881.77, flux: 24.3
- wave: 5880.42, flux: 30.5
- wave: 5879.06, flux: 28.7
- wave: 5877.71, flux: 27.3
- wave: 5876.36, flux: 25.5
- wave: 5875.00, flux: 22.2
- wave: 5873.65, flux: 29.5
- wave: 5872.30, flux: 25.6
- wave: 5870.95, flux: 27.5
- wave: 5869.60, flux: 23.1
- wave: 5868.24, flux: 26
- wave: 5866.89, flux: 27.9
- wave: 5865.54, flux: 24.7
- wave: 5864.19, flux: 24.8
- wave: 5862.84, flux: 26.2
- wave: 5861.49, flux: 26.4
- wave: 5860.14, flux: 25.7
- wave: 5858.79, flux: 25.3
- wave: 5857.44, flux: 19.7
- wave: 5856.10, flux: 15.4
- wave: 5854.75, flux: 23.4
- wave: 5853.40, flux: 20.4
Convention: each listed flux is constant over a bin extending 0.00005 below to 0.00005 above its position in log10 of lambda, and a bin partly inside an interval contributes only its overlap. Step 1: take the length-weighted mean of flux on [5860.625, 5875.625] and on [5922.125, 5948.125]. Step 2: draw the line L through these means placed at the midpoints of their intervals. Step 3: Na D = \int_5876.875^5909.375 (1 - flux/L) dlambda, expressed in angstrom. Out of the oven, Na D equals 3.2 angstrom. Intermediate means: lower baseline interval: 25.8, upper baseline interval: 22.5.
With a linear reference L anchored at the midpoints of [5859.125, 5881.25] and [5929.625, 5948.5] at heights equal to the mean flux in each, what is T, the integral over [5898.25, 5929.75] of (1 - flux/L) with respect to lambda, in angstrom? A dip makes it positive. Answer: 4.17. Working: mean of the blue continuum 26.3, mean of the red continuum 22.7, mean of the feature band 20.9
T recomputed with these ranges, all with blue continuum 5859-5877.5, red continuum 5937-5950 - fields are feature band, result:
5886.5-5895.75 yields 1.9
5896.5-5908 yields 1.5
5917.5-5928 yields 1.7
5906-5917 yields 1.5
